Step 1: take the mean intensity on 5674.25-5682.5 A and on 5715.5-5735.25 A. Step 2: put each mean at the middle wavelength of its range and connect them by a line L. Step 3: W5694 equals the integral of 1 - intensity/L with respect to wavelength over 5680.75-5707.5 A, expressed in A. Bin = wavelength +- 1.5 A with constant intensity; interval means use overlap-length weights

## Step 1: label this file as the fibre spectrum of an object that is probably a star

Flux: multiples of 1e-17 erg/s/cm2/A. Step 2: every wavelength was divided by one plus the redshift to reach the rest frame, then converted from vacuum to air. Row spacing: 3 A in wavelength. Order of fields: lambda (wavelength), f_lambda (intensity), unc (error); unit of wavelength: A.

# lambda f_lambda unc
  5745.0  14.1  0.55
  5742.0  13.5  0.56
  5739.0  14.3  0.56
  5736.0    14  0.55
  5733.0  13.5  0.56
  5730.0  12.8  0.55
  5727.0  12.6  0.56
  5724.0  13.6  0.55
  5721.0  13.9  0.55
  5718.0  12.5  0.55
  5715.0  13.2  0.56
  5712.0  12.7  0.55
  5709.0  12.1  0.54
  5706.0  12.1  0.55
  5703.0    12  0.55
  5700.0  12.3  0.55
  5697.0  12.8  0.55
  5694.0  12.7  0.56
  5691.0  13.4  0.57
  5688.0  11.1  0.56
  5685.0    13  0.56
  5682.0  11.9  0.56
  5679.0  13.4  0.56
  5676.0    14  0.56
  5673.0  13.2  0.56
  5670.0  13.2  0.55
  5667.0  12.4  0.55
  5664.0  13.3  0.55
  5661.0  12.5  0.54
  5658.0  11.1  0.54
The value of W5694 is 1.7 A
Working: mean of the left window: 13.2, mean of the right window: 13.2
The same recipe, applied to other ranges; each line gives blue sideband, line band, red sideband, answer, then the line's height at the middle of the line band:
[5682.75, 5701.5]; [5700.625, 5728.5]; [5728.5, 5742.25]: 0.79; 13.1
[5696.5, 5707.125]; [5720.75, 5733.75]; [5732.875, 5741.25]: 0.27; 13.5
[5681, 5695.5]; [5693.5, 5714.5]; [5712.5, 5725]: 0.72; 12.9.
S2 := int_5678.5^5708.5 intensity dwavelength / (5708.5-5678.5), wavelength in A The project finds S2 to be 12.4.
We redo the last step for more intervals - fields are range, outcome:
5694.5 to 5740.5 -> 13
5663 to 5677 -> 13.2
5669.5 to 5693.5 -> 12.9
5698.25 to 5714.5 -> 12.3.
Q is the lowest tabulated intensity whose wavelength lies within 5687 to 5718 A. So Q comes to 11.1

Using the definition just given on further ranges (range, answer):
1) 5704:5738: 12.1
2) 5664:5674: 12.4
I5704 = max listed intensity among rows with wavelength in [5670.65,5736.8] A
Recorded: 14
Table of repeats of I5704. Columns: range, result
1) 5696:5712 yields 12.8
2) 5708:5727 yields 13.9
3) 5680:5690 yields 13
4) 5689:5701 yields 13.4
